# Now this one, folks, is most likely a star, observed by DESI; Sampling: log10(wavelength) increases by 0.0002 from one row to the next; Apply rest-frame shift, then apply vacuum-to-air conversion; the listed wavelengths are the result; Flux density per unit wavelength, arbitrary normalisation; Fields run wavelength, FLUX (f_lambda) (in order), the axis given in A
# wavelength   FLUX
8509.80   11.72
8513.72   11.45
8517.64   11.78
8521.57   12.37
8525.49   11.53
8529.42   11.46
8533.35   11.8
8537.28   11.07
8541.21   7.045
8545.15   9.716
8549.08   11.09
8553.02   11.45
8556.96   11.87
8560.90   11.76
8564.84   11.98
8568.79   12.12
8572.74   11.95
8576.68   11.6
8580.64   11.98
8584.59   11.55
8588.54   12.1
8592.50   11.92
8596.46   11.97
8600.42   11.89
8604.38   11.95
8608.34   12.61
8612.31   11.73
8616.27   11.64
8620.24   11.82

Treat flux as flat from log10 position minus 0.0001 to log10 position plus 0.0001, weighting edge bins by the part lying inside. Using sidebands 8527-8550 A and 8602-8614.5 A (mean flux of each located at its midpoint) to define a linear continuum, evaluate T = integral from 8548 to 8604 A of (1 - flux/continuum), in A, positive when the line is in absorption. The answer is -2.7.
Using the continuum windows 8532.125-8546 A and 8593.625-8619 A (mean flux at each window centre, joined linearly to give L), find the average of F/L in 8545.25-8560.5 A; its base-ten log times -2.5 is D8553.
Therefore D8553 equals -0.10 mag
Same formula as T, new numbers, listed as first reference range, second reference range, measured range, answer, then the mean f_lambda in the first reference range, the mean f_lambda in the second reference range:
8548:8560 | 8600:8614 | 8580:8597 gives 0.0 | 11.5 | 12.1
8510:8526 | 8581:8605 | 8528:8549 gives 2.8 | 11.8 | 11.9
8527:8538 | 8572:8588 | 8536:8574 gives 2.1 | 11.5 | 11.8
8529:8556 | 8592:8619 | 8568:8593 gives -1.1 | 10.5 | 12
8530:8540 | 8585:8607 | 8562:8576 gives -0.5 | 11.1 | 12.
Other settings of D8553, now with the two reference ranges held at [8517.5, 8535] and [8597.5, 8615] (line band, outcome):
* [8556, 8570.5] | -0.003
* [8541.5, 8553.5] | 0.169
